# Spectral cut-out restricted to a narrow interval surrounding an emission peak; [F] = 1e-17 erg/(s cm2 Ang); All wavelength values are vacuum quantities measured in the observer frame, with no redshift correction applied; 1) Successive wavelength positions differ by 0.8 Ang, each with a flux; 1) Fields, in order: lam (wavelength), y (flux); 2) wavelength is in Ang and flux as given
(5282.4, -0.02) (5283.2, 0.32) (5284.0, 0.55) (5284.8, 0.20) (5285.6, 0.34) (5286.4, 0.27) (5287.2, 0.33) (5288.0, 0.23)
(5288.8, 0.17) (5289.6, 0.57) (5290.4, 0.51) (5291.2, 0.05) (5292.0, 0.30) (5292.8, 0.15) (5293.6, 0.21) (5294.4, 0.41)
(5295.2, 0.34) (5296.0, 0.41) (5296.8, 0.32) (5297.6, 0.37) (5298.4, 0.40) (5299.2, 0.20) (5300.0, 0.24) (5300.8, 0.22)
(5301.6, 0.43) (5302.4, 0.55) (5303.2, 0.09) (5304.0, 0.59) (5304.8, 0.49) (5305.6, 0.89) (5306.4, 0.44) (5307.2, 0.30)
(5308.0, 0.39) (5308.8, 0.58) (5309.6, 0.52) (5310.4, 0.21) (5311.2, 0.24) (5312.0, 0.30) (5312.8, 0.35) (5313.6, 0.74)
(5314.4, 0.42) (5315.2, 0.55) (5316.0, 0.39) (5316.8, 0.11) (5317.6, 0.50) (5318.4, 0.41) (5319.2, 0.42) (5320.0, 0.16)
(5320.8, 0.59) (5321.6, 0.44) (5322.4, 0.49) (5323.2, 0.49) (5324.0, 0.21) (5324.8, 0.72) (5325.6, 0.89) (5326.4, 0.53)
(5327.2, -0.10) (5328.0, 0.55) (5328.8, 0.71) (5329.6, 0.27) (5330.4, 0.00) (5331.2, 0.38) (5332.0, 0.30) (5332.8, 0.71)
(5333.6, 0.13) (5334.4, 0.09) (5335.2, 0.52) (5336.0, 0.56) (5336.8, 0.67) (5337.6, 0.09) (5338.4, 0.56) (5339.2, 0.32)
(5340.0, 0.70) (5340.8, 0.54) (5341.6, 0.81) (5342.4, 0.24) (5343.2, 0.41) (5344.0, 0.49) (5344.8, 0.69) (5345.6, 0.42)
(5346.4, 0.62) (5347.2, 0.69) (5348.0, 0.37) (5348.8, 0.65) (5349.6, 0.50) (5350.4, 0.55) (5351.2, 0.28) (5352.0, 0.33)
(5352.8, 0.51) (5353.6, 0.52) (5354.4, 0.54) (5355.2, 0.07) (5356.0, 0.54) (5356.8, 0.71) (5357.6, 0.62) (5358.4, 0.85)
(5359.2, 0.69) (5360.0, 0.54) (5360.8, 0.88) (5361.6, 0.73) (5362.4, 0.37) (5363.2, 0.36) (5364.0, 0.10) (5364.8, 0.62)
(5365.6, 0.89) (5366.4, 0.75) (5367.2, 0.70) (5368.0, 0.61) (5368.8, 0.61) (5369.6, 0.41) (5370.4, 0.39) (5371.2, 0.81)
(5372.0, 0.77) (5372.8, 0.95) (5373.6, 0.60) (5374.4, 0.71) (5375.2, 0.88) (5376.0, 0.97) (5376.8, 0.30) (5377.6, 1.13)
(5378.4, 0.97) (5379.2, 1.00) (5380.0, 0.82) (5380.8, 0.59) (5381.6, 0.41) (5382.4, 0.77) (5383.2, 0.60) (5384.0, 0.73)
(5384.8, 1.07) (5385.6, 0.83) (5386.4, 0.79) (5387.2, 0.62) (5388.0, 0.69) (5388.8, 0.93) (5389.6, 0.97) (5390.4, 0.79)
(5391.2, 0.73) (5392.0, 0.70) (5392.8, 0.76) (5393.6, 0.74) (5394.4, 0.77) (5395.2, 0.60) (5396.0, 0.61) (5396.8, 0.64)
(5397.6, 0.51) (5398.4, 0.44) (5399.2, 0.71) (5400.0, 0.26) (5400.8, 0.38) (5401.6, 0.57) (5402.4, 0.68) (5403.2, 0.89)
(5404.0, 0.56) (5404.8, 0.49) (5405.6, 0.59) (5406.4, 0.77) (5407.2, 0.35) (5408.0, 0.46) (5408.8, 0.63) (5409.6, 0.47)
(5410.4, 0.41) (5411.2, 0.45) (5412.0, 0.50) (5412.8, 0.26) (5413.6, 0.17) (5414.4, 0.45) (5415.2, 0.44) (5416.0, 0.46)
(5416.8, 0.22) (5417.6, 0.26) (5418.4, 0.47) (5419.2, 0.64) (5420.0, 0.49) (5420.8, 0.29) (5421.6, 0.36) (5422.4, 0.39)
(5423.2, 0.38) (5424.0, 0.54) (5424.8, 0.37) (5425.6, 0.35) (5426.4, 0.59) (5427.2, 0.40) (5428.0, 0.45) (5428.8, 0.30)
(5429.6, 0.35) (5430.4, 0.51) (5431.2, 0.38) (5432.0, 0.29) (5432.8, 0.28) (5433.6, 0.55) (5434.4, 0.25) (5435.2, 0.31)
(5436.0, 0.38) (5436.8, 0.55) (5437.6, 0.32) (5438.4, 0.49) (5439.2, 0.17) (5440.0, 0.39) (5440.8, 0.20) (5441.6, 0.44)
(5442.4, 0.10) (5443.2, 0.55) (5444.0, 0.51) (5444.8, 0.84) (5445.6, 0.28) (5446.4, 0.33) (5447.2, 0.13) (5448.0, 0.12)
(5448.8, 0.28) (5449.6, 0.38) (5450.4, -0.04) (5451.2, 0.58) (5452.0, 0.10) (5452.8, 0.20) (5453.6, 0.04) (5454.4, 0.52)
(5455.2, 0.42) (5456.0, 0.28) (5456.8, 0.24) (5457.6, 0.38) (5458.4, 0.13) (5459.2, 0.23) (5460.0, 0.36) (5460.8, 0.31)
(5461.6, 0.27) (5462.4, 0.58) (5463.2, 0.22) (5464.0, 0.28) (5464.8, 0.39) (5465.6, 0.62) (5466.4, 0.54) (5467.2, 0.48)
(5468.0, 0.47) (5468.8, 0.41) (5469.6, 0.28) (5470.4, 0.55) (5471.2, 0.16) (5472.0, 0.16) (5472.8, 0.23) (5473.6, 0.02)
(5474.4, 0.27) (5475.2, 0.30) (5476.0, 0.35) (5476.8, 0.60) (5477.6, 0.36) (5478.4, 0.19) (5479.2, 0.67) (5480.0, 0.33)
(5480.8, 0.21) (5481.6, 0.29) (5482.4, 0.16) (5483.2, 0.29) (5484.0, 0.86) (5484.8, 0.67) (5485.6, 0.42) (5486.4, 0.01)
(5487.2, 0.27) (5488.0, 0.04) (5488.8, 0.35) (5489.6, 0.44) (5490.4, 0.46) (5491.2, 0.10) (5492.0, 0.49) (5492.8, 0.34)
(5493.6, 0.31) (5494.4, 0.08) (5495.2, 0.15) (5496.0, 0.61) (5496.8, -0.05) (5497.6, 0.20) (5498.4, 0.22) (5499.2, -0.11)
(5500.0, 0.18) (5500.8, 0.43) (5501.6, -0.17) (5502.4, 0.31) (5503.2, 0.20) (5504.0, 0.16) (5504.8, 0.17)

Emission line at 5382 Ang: C III]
